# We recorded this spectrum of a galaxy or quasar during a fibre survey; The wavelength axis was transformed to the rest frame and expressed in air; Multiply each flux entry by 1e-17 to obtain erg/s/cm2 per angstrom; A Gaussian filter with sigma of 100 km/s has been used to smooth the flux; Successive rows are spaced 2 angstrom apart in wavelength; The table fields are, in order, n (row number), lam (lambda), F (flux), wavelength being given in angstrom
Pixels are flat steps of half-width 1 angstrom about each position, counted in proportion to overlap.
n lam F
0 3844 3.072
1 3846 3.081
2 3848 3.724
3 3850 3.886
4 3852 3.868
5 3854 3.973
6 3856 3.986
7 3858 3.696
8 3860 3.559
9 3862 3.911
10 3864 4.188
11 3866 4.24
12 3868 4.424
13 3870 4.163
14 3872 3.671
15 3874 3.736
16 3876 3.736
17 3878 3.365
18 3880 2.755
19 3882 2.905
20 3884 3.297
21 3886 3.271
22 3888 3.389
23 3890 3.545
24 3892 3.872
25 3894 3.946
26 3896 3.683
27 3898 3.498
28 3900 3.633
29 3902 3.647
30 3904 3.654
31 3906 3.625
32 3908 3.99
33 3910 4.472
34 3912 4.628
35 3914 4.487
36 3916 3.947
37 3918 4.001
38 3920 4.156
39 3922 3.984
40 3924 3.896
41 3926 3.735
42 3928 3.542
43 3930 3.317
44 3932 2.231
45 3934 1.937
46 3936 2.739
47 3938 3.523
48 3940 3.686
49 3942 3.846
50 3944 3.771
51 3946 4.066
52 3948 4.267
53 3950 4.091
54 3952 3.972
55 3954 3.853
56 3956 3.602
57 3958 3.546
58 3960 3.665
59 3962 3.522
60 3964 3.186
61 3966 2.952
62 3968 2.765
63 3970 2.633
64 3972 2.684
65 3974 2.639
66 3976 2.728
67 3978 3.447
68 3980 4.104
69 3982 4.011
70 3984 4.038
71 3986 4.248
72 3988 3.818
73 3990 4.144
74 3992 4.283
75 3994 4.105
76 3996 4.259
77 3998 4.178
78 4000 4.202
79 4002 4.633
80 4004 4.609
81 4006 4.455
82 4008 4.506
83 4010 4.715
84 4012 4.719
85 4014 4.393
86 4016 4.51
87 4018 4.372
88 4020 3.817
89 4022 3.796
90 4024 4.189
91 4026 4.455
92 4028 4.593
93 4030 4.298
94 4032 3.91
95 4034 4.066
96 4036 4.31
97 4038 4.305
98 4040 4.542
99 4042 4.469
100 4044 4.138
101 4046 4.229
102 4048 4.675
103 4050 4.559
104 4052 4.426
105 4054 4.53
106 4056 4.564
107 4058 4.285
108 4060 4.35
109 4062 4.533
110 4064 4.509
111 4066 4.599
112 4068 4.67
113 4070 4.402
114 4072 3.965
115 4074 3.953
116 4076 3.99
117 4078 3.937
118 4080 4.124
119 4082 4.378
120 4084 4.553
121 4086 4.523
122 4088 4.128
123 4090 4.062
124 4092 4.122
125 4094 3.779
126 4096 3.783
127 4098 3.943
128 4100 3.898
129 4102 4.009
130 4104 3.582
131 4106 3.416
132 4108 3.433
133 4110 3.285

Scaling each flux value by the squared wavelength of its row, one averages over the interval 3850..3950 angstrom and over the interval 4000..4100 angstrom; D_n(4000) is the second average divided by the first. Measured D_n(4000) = 1.25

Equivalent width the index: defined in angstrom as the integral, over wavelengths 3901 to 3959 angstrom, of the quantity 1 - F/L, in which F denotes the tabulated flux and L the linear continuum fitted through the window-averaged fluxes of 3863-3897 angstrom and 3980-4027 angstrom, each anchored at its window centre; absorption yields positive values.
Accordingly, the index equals 2.6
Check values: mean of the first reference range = 3.66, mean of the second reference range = 4.28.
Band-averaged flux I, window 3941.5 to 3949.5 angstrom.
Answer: 4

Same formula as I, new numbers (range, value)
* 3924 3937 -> 2.99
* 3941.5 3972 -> 3.55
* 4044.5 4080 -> 4.35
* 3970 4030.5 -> 4.07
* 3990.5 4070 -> 4.38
